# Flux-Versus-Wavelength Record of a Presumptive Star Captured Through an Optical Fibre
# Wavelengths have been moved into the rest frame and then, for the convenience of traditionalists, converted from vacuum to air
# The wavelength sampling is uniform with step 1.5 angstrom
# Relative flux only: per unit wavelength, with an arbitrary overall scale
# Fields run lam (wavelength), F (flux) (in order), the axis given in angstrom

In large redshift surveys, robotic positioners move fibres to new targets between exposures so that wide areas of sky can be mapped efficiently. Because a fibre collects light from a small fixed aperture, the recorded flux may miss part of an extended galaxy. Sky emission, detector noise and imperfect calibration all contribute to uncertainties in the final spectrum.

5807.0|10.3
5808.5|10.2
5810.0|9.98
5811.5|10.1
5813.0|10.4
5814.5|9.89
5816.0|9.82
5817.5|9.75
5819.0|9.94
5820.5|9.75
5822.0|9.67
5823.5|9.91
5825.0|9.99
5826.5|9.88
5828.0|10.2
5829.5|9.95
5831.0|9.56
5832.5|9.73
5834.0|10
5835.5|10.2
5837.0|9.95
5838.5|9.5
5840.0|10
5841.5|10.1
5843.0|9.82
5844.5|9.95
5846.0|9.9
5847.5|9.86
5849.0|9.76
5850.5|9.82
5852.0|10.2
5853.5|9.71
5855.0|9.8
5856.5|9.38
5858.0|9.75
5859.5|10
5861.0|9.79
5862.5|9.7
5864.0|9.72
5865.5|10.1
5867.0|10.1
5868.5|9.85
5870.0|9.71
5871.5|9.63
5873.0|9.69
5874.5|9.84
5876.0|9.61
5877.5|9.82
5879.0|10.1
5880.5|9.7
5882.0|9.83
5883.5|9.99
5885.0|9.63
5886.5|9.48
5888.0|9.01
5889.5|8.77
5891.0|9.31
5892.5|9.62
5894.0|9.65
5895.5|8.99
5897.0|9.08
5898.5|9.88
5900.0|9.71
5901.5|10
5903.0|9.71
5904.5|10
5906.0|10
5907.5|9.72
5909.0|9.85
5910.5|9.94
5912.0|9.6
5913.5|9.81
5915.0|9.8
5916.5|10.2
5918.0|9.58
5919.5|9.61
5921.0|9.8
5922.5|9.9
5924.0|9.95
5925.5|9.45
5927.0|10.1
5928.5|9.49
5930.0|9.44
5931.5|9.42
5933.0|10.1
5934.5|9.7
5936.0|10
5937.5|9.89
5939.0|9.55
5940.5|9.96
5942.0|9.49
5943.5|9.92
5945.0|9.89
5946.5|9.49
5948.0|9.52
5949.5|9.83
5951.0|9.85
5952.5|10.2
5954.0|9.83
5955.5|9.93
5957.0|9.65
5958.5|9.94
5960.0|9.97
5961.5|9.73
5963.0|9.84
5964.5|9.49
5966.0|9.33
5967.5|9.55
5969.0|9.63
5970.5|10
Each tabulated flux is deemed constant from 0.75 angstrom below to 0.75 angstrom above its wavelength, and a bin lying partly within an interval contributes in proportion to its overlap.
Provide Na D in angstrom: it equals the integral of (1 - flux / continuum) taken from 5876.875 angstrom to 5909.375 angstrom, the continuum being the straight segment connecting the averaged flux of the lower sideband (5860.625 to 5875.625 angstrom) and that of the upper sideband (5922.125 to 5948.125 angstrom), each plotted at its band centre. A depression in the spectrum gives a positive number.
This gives 0.5 angstrom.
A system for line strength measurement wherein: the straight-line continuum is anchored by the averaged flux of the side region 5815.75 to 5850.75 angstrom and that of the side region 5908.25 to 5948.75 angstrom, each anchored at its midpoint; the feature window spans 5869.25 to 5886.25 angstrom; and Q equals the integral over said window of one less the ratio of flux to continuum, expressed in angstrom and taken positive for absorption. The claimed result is 0.1 angstrom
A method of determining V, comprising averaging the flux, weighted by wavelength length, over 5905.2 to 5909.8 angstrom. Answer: 9.86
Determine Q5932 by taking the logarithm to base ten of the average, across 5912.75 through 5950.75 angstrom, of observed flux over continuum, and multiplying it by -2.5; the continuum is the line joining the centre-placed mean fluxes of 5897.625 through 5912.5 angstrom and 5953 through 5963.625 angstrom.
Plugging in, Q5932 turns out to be 0.01 mag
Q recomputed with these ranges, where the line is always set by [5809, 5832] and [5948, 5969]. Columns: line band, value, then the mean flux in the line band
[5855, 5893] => 0.7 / 9.69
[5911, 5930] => 0.1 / 9.76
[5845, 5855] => 0.0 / 9.87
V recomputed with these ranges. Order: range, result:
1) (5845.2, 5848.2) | 9.88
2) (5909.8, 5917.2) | 9.87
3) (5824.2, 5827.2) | 9.94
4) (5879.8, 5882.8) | 9.77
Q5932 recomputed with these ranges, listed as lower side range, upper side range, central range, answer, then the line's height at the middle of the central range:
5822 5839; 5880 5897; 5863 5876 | -0.03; 9.58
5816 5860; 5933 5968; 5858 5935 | 0.01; 9.81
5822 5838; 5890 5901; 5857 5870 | -0.02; 9.68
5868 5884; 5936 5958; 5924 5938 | 0.01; 9.79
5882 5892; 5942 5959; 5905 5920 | -0.03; 9.57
